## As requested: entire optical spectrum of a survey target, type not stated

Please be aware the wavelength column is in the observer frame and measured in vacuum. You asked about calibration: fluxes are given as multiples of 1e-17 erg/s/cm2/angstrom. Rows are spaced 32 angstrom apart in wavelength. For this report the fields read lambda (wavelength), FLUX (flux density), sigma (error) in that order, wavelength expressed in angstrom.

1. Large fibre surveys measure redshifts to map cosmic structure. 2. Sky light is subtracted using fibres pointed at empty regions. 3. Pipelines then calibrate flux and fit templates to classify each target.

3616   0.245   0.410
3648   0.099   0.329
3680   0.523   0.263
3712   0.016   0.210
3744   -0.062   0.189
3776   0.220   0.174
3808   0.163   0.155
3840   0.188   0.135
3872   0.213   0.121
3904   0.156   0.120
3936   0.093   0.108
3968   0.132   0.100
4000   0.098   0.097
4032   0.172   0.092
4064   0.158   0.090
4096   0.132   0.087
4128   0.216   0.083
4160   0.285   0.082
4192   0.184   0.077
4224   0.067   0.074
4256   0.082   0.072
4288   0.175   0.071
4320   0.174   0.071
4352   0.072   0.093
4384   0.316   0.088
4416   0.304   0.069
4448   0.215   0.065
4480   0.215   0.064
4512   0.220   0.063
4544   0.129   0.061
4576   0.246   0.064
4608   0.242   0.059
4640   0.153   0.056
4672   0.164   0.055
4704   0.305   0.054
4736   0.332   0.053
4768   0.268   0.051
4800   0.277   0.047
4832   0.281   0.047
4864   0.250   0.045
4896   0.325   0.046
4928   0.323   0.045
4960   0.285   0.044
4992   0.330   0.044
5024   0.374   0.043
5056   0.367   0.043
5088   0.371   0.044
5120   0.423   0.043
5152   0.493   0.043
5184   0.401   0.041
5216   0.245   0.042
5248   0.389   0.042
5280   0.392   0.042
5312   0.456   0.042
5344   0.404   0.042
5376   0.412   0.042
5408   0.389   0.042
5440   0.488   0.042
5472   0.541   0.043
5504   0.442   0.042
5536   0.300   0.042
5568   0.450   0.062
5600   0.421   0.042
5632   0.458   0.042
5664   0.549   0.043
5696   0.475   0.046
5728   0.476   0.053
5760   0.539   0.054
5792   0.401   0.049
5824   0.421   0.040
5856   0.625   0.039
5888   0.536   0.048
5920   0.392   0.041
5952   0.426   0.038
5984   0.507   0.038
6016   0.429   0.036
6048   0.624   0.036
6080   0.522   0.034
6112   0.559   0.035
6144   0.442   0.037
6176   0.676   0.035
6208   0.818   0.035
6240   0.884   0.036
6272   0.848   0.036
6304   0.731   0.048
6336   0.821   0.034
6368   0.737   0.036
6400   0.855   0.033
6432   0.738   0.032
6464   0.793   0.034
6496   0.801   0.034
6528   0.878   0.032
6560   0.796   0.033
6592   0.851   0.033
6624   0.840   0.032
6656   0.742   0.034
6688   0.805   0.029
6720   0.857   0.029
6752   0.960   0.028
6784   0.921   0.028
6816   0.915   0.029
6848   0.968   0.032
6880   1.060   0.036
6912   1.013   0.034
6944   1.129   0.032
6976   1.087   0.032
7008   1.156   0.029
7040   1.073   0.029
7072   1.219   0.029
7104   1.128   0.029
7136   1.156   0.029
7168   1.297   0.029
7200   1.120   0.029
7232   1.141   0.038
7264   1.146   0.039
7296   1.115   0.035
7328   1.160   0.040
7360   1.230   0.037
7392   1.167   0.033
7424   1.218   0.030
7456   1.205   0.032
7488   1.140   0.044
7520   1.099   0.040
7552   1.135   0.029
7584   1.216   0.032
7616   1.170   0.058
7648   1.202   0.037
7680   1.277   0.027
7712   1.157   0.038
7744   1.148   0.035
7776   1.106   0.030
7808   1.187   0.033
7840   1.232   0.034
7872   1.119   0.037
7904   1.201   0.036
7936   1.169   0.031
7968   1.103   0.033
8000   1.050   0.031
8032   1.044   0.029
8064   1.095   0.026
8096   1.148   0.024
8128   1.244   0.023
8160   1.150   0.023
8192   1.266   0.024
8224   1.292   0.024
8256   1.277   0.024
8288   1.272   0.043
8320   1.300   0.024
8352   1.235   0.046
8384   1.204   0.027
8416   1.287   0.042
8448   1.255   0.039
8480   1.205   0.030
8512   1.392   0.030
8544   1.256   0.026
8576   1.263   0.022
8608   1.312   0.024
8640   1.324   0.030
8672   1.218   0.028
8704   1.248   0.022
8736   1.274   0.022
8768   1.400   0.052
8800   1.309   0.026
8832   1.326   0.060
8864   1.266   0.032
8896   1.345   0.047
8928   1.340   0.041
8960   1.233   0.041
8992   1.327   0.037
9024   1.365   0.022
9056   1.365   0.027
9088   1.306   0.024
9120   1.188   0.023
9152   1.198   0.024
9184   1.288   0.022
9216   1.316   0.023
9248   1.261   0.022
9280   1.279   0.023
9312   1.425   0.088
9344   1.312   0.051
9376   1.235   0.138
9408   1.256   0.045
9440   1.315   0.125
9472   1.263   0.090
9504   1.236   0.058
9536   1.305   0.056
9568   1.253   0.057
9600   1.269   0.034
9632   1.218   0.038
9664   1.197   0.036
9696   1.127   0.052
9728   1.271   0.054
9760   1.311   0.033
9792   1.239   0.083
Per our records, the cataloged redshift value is 0.55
